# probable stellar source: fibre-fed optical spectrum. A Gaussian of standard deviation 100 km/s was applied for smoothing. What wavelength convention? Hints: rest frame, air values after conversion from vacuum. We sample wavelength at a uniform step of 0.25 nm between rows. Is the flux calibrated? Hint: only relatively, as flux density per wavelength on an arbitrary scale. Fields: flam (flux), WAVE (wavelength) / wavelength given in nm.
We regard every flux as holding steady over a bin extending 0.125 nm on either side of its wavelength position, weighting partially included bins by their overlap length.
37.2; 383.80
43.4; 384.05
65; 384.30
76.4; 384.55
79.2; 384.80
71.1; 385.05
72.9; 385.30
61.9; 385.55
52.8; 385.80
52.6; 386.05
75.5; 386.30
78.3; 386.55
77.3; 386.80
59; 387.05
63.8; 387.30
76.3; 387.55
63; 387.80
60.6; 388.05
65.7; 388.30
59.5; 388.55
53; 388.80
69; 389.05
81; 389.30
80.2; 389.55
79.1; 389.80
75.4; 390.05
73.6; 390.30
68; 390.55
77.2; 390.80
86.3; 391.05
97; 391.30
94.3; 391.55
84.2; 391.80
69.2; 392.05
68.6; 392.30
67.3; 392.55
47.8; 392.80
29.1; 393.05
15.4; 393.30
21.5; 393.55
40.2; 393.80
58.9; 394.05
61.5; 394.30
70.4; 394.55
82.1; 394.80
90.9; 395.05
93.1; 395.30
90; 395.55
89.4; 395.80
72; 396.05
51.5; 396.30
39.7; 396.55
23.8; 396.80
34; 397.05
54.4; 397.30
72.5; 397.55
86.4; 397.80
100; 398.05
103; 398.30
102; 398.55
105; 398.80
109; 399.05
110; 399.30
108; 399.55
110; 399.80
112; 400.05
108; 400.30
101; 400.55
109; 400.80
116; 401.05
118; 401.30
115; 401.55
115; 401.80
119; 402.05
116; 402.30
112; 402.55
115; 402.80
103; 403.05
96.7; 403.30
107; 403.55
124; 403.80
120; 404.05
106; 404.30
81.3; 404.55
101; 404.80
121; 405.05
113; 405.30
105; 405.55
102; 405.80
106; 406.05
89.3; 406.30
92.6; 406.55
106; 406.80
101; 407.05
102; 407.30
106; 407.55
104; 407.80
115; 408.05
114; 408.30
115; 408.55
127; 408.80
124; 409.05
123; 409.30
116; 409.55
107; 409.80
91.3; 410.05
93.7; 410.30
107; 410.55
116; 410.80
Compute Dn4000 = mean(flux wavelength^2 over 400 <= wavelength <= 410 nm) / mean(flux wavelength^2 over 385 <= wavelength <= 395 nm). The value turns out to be 1.8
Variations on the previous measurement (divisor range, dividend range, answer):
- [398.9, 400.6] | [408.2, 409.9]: 1.14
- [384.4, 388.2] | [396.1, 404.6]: 1.54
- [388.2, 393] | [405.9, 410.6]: 1.61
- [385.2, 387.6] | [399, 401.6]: 1.78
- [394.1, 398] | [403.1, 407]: 1.61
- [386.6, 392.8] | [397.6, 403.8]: 1.58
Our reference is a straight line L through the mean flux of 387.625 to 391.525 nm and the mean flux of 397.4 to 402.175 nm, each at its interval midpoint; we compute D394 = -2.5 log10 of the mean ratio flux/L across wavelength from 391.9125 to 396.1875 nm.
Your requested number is 0.37 mag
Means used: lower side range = 73.2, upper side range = 106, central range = 62.8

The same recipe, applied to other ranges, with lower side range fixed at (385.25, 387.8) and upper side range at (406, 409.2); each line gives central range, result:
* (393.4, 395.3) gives 0.30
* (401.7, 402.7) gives -0.19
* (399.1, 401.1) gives -0.17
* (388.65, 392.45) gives -0.03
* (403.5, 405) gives -0.06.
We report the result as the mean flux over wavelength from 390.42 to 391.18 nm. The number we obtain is 77.3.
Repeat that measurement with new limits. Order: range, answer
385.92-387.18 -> 68.5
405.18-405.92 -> 107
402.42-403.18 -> 110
